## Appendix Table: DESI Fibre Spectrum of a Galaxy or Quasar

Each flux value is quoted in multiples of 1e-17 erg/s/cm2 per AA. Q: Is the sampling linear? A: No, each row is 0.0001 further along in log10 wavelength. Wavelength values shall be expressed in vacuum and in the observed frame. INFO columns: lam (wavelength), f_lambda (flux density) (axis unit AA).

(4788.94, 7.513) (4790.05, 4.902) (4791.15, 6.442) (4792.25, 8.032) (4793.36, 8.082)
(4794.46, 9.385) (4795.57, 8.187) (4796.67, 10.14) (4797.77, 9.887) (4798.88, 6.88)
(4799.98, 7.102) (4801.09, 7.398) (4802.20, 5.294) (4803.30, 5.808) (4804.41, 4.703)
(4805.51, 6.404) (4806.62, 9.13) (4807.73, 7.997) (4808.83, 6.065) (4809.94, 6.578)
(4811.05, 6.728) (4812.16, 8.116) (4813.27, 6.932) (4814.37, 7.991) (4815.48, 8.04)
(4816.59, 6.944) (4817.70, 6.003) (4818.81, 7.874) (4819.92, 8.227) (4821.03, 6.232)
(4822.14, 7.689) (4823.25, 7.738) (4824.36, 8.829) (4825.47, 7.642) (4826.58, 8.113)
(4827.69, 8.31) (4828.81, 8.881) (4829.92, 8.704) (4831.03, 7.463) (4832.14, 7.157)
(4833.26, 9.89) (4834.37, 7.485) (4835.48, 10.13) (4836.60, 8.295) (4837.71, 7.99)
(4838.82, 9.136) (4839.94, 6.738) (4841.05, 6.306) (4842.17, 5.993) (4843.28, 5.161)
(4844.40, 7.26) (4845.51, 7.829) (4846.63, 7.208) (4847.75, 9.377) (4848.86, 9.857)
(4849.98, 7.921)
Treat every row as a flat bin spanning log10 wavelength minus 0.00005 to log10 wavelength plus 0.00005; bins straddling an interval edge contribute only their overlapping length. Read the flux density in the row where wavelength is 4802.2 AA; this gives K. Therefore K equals 5.294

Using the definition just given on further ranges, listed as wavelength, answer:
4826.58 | 8.113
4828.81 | 8.881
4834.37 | 7.485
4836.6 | 8.295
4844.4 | 7.26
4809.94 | 6.578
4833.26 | 9.89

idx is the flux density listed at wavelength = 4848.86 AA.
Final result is 9.857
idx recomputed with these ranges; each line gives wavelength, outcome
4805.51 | 6.404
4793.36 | 8.082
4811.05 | 6.728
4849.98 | 7.921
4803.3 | 5.808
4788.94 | 7.513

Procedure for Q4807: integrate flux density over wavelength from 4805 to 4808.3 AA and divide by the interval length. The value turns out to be 7.85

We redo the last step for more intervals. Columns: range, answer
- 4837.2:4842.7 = 7.23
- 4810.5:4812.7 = 7.41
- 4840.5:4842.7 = 6.14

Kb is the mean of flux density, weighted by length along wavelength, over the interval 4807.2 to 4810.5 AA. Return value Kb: 6.88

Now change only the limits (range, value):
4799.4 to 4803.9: 6.38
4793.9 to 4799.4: 8.91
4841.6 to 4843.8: 5.59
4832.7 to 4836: 9.17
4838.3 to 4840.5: 7.91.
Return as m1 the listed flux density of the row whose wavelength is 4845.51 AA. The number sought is 7.829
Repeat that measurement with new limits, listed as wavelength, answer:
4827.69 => 8.31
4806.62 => 9.13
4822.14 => 7.689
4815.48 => 8.04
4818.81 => 7.874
